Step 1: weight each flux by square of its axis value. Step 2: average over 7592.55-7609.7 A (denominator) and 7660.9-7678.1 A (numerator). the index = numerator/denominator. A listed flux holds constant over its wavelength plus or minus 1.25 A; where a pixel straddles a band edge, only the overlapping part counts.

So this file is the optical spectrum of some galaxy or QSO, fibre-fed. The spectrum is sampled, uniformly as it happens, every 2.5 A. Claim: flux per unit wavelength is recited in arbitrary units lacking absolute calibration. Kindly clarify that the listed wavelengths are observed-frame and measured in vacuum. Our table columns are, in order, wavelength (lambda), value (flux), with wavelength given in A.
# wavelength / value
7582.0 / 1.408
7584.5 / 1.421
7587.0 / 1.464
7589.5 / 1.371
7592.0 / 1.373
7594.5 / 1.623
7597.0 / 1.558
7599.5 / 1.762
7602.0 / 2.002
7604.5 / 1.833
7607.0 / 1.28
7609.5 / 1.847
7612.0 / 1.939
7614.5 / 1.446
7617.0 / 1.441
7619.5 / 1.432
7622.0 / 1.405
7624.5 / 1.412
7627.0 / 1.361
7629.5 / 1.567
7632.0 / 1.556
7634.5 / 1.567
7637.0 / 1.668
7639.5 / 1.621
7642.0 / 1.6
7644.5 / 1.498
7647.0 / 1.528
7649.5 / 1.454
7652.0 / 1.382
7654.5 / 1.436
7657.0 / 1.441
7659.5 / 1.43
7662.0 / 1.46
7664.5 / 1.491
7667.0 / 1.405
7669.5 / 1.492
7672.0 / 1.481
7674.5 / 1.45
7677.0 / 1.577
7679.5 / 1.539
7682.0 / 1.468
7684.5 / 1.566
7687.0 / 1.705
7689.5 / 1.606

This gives 0.9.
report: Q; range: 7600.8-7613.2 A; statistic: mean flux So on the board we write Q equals 1.78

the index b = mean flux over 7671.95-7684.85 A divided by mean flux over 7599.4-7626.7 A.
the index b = 0.9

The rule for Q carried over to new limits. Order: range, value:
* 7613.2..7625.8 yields 1.43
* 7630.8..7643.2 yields 1.6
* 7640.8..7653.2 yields 1.49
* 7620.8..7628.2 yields 1.39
